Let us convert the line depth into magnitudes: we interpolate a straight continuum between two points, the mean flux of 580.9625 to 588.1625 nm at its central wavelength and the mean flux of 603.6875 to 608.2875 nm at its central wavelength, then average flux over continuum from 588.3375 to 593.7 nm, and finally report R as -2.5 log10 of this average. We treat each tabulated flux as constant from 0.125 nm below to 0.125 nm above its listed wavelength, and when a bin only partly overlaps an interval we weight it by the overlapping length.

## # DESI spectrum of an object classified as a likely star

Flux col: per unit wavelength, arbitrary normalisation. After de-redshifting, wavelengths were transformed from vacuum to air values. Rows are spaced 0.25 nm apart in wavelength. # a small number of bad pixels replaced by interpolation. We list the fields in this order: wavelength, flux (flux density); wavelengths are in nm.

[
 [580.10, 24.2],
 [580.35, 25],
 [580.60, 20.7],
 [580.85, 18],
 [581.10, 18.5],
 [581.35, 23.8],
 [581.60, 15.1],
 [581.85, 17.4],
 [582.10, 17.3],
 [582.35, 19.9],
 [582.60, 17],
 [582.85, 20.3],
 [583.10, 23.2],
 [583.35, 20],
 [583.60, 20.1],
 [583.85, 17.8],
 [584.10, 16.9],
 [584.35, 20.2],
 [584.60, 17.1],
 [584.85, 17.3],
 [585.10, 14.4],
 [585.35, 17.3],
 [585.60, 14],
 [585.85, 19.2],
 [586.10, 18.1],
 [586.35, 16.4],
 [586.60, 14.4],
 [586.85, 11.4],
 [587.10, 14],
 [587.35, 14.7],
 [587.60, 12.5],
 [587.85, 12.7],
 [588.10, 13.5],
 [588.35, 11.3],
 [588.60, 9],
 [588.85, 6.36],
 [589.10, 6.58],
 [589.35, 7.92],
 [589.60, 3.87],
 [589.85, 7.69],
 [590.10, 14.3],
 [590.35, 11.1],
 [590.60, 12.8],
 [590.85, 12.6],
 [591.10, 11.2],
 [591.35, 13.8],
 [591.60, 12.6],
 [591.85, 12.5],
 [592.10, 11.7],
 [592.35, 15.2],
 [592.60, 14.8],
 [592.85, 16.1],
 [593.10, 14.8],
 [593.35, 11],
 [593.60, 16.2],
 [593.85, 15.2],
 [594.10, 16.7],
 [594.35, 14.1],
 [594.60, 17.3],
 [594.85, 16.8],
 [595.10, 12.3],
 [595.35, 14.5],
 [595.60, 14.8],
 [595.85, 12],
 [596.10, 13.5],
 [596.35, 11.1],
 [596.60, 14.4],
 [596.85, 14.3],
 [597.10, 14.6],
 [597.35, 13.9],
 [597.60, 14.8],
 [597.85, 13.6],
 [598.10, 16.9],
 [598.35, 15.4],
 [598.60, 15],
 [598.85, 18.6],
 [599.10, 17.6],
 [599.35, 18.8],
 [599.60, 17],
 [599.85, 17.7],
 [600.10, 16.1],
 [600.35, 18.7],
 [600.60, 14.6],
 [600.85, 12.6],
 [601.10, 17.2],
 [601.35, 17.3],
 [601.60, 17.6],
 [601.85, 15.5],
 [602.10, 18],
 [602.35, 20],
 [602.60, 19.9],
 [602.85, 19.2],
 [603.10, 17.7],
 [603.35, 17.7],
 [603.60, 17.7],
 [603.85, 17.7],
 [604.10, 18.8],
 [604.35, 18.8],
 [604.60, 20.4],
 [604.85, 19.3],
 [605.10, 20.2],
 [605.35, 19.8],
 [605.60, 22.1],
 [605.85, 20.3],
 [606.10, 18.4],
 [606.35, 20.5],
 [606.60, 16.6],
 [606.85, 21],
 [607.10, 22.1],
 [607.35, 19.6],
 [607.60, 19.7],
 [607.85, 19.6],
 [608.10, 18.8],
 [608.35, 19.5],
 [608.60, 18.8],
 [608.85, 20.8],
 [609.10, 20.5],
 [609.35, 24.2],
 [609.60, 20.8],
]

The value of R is 0.48 mag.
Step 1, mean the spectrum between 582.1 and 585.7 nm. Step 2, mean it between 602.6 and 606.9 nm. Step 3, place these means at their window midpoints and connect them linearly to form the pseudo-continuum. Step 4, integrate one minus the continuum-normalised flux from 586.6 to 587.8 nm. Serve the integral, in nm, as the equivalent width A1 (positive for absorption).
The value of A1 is 0.34 nm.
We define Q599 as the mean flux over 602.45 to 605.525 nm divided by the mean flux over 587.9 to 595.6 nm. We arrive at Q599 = 1.52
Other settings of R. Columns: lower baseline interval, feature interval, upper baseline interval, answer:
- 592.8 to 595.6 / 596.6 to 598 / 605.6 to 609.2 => 0.13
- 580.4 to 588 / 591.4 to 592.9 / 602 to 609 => 0.30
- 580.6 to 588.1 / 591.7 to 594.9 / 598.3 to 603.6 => 0.17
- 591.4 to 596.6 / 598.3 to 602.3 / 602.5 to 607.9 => 0.02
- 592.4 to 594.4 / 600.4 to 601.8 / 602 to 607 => 0.12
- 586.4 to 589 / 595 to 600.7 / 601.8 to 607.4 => 0.08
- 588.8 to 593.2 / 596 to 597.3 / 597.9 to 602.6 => 0.09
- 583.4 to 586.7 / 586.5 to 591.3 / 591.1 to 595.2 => 0.40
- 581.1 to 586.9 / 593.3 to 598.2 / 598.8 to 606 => 0.24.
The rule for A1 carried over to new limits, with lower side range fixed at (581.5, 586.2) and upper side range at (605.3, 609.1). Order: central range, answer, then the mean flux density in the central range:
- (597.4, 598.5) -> 0.23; 15.1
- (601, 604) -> 0.23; 18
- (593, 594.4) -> 0.31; 14.7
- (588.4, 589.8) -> 0.87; 7.04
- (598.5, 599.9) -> 0.13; 17.5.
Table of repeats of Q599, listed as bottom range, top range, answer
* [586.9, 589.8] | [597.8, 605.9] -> 1.75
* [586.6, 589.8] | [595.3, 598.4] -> 1.35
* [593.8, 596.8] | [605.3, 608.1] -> 1.39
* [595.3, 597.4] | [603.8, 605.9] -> 1.45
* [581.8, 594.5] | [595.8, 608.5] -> 1.21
